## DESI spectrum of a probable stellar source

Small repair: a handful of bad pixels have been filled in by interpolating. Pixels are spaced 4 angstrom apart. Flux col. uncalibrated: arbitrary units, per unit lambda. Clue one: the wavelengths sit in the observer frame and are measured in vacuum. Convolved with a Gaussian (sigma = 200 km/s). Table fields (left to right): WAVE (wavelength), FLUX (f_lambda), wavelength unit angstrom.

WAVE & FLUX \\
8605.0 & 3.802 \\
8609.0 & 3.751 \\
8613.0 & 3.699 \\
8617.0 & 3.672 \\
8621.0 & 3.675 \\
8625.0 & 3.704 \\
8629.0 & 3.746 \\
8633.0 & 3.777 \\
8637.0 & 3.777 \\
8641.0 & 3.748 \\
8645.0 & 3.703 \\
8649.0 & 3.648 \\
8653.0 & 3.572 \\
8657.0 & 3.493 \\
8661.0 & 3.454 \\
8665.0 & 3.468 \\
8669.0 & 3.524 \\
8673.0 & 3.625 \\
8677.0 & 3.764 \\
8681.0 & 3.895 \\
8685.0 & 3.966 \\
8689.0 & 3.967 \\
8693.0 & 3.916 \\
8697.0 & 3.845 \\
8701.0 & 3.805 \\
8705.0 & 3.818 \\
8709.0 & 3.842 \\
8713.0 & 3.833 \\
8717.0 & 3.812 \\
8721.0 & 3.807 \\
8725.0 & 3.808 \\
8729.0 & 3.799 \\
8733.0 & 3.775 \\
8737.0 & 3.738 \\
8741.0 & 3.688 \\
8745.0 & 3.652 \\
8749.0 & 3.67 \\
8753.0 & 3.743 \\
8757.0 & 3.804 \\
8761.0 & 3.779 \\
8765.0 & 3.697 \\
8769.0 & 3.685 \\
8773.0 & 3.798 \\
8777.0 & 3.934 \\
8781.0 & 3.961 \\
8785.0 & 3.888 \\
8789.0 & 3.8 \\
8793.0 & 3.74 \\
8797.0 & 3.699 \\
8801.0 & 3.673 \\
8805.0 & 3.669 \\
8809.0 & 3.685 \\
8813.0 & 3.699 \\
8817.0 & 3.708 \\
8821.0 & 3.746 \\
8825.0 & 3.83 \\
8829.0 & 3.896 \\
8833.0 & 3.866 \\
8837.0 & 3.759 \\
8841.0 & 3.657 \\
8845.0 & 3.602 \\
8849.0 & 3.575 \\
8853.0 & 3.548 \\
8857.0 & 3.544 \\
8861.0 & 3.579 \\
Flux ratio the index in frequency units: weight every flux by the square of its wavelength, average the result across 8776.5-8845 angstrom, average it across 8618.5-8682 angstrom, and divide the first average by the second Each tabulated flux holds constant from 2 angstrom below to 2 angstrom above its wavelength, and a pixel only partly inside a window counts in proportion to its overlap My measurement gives 1.07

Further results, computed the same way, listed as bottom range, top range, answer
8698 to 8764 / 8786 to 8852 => 1.01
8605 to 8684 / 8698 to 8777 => 1.05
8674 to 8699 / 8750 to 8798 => 1.00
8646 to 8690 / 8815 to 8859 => 1.05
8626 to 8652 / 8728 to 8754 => 1.02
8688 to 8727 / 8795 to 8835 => 1.00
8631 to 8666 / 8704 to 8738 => 1.07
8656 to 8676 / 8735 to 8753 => 1.07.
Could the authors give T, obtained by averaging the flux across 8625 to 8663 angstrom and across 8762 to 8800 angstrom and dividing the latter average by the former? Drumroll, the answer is 1.04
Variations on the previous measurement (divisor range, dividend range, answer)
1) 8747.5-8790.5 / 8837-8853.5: 0.95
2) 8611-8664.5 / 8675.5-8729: 1.05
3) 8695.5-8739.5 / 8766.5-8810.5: 0.99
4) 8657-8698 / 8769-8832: 1.01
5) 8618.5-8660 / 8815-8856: 1.01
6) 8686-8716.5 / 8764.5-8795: 0.99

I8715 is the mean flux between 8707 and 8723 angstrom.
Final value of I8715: 3.82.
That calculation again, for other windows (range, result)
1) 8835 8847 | 3.67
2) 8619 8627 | 3.69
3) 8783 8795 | 3.81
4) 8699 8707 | 3.81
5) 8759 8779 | 3.78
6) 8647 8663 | 3.54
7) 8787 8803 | 3.73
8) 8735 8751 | 3.69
